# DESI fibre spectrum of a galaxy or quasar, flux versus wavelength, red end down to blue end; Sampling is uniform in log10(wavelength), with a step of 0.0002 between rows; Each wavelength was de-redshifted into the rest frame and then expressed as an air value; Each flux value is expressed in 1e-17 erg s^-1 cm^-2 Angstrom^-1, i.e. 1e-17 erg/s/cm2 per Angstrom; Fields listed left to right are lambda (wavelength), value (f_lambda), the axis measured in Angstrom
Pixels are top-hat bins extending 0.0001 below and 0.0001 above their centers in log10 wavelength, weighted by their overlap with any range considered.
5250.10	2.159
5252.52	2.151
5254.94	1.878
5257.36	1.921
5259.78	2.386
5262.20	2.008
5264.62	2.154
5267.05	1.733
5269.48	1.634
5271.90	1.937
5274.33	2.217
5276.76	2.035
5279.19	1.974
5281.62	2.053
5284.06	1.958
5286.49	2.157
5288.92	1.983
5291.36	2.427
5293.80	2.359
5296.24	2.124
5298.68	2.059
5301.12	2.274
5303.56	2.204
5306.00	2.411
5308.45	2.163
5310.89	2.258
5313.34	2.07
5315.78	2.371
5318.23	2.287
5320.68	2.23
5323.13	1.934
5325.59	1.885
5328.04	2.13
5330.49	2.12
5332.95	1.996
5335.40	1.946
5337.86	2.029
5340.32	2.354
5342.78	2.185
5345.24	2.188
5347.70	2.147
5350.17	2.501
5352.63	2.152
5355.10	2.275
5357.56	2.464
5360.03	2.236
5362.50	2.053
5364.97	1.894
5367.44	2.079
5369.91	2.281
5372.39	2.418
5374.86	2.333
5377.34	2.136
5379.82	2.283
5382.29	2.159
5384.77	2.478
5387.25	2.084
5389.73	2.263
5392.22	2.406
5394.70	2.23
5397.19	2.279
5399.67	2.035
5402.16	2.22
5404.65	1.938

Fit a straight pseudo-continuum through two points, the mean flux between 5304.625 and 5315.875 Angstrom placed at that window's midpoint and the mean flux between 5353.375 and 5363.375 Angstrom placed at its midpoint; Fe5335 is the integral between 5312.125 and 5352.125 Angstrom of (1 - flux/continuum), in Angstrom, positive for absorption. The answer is 1.8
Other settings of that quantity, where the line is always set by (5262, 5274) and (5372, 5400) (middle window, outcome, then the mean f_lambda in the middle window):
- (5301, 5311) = -1.2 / 2.26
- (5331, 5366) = -0.4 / 2.17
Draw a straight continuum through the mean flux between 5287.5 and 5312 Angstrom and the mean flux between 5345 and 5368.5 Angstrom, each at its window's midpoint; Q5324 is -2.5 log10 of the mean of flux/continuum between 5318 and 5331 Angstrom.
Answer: 0.07 mag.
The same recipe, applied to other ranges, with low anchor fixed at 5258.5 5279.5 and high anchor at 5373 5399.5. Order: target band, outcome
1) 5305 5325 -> -0.05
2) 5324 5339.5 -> 0.06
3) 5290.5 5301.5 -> -0.09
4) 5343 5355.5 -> -0.03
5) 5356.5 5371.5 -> 0.02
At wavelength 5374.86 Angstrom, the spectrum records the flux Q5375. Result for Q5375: 2.333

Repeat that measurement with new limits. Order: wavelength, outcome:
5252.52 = 2.151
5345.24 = 2.188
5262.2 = 2.008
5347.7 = 2.147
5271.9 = 1.937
